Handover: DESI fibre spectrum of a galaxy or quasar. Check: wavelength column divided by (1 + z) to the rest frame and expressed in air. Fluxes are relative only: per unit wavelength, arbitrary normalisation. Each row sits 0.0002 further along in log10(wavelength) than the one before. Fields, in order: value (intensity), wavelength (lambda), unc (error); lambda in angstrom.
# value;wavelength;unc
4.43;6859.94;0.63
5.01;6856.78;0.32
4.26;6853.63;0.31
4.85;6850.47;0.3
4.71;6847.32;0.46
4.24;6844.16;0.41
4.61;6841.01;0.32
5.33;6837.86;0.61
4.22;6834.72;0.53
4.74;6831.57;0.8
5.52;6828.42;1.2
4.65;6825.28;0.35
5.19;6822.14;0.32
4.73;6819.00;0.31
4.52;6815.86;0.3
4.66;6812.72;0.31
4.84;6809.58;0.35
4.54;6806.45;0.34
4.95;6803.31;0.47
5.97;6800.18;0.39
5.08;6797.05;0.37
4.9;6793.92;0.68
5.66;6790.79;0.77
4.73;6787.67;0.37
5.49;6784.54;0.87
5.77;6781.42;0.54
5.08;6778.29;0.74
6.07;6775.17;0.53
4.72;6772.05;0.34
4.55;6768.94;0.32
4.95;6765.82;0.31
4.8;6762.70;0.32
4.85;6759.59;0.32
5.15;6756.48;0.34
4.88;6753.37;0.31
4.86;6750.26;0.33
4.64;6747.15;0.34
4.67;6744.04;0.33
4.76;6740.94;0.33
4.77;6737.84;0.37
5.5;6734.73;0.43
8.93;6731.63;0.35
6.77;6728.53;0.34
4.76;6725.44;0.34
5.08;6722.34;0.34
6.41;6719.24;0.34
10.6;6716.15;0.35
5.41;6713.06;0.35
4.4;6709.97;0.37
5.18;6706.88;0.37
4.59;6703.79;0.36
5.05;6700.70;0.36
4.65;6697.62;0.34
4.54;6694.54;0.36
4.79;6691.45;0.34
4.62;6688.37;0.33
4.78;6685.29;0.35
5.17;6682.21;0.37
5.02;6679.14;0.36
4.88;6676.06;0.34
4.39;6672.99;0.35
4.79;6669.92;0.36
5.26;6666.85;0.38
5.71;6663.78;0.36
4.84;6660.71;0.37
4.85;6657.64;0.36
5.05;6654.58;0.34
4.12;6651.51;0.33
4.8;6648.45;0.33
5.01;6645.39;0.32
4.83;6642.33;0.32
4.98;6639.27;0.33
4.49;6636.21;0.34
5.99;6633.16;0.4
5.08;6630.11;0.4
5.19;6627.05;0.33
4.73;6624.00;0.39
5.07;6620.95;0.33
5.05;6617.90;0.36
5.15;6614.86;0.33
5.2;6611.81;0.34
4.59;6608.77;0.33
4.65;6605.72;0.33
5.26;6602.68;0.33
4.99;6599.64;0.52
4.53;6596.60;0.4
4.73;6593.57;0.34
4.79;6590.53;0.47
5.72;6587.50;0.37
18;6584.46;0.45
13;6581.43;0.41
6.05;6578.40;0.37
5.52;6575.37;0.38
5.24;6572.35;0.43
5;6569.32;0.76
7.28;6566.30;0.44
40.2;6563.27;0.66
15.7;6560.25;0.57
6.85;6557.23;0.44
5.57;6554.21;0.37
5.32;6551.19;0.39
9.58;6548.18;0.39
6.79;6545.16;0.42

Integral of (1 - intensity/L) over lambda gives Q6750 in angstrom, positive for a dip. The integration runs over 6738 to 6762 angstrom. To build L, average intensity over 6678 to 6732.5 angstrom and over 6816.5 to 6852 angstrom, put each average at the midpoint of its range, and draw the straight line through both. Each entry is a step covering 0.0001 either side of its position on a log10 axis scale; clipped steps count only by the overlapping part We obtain 2.1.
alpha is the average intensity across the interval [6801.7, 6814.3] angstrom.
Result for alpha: 4.75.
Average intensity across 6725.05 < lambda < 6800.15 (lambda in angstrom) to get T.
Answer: 5.29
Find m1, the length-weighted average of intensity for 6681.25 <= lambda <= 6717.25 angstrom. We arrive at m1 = 5.25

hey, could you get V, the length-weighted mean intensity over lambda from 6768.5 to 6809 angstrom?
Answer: 5.2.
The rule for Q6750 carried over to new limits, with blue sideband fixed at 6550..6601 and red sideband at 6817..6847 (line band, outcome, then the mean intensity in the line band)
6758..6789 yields 3.84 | 5.1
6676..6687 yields 3.69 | 4.97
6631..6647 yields 6.17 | 5.06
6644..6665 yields 8.05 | 4.9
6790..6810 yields 0.88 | 5.13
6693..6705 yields 4.10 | 4.71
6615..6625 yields 4.18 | 4.99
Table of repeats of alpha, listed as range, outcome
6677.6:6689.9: 4.9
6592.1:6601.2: 4.76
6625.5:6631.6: 5.13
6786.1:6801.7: 5.27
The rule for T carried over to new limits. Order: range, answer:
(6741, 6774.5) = 4.84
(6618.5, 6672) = 4.98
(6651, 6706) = 4.86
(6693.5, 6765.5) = 5.44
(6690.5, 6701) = 4.72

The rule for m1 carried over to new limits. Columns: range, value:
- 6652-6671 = 5.04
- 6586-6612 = 4.93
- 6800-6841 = 4.87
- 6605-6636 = 5.06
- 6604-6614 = 4.84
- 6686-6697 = 4.66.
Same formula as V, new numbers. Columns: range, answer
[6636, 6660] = 4.78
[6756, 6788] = 5.12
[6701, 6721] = 6.02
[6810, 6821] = 4.68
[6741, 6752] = 4.73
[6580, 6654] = 5.81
